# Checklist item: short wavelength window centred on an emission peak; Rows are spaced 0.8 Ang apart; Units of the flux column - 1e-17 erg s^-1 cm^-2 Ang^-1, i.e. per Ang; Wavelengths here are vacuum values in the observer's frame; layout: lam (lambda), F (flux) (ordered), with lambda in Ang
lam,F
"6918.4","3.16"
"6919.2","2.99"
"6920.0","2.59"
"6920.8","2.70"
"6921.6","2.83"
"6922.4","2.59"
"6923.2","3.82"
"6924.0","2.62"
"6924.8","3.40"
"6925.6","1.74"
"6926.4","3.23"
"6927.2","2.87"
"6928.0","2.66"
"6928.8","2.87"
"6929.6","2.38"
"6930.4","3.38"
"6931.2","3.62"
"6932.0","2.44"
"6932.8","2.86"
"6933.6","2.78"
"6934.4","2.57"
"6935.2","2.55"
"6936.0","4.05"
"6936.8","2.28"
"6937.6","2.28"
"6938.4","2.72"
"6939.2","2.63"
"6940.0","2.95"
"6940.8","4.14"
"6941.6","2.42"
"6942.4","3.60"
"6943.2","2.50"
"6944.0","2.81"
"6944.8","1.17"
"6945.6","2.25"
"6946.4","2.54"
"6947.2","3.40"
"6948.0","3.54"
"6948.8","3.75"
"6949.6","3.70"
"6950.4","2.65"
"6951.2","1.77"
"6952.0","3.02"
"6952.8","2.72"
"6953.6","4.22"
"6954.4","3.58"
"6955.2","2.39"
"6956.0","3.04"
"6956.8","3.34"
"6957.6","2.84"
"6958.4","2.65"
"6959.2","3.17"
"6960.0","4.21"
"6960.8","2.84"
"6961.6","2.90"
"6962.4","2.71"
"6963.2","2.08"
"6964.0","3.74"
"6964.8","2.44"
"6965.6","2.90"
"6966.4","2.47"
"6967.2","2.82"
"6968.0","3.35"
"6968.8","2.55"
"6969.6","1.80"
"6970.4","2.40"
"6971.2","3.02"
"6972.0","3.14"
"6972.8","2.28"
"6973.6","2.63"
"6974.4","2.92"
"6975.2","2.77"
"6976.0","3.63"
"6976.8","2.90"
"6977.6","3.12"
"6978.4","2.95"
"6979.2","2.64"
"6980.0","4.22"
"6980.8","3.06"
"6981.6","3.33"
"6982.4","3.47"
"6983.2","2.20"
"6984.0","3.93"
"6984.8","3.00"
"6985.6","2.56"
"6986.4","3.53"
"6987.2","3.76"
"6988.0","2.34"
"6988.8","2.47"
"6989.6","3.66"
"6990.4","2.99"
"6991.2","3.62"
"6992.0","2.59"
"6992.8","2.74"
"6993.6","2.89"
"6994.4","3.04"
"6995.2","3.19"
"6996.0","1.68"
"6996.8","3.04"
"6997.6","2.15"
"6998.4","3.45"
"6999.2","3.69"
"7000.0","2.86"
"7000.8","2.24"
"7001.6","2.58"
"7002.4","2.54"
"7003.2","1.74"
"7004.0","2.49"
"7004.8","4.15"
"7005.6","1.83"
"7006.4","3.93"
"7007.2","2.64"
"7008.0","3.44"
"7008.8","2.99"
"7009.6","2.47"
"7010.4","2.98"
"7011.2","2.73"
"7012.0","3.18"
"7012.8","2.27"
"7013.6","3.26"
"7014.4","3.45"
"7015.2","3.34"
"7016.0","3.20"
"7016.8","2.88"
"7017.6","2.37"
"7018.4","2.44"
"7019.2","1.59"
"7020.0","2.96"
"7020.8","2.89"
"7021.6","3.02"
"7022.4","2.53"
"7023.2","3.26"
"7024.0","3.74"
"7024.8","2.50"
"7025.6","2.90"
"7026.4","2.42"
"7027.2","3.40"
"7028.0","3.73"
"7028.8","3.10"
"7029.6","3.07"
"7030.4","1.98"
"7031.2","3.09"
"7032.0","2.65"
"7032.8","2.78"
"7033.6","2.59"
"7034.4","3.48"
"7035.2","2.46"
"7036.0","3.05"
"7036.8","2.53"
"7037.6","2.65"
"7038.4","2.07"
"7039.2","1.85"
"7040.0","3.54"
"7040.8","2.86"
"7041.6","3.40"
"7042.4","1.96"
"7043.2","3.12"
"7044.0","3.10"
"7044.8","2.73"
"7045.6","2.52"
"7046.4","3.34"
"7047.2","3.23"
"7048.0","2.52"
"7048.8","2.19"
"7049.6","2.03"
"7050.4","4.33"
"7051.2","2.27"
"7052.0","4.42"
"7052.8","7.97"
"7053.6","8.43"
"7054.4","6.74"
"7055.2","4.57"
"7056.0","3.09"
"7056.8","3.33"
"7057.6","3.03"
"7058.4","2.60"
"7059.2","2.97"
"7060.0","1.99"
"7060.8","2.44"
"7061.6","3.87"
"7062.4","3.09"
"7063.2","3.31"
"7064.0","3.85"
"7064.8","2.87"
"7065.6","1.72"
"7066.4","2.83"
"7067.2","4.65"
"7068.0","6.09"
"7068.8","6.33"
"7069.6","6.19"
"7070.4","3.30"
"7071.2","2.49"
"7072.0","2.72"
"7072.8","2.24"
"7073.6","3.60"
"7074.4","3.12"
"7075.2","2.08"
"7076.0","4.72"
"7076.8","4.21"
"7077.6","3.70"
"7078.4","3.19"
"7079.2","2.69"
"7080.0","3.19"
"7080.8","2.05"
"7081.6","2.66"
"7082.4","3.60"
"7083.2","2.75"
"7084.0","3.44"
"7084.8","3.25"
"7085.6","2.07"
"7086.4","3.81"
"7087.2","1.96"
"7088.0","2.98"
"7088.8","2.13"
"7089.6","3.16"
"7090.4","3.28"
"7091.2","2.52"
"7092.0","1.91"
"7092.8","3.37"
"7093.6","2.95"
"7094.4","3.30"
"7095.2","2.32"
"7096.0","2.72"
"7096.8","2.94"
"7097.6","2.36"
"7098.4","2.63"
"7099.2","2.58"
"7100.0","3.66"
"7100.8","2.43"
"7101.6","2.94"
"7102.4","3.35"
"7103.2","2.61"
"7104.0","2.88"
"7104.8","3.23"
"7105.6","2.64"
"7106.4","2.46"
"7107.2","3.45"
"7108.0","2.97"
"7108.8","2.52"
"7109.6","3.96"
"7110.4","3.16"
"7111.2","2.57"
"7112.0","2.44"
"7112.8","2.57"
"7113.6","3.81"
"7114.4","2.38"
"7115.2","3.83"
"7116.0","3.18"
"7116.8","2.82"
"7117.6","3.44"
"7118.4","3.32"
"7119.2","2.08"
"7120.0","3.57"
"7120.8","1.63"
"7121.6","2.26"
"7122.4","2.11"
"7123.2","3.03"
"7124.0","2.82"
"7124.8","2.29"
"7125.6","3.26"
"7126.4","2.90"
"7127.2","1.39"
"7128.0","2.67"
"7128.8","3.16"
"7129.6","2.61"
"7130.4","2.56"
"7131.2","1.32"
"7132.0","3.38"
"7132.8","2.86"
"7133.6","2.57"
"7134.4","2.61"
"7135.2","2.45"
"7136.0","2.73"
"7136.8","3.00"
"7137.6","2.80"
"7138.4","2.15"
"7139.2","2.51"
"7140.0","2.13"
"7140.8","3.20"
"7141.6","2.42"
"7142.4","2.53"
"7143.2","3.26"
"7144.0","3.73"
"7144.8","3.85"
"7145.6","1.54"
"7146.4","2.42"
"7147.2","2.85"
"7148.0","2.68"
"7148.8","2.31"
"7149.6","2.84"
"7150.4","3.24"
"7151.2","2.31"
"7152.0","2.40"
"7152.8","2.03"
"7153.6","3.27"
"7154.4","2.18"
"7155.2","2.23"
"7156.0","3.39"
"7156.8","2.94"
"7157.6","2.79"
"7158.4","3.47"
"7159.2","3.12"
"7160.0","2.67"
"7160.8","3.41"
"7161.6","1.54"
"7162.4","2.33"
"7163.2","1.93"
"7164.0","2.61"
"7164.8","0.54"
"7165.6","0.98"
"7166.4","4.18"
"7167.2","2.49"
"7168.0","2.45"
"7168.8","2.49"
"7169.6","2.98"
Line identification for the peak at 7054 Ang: [S II] 6716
